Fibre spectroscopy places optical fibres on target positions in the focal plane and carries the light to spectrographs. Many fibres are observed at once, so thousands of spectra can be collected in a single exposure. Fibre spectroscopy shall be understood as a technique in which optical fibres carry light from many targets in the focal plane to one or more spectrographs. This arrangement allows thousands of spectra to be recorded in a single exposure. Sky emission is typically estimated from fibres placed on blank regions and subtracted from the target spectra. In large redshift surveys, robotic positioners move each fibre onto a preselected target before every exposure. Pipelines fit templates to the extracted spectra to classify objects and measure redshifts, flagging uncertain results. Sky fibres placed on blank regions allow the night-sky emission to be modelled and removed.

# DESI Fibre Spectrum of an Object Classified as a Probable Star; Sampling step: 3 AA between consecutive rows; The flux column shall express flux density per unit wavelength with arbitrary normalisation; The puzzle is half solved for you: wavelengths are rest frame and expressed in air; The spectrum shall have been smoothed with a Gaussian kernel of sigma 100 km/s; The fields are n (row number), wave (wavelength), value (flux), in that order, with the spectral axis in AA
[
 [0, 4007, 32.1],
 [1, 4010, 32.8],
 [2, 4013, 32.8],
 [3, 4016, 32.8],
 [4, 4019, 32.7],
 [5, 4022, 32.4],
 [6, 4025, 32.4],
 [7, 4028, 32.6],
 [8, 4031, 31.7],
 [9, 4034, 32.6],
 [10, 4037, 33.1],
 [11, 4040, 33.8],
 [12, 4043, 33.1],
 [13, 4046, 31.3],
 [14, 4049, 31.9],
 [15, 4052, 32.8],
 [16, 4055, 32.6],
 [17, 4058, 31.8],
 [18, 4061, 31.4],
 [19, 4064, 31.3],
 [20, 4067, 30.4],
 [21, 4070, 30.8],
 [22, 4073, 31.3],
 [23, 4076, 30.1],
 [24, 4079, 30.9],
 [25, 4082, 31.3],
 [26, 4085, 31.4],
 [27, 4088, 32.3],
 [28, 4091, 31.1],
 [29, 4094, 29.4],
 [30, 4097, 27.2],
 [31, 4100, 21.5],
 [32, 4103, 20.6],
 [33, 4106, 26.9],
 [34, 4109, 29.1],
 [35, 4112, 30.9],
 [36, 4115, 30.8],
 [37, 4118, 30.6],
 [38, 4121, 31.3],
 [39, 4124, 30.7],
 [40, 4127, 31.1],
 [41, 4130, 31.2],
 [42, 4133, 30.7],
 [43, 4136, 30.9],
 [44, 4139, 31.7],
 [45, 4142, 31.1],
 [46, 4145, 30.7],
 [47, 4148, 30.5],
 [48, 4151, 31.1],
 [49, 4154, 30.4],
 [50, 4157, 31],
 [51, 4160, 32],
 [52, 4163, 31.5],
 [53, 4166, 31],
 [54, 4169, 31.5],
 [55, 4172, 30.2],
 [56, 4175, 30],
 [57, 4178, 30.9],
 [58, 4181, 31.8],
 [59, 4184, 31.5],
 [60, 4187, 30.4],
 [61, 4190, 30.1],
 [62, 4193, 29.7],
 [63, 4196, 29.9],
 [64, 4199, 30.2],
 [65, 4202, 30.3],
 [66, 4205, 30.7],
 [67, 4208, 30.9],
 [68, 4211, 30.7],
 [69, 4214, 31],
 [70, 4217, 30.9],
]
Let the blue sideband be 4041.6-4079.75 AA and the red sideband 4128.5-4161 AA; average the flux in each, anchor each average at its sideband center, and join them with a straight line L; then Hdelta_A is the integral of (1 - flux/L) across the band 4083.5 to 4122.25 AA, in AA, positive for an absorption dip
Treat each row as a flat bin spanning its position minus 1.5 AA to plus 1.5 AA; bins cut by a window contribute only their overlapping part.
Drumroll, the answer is 3.2 AA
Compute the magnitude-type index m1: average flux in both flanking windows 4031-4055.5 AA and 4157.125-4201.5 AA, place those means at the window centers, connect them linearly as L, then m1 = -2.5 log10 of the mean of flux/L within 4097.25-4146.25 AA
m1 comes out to 0.08 mag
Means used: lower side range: 32.6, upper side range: 30.8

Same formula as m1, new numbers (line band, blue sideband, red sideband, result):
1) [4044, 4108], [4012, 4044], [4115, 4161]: 0.07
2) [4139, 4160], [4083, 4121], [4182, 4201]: -0.05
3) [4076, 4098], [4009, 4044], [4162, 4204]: 0.05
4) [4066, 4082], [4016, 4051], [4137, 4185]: 0.04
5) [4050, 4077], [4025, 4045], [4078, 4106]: -0.03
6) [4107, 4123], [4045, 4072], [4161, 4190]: 0.03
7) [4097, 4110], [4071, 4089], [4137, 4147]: 0.25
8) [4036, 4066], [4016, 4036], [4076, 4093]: -0.01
